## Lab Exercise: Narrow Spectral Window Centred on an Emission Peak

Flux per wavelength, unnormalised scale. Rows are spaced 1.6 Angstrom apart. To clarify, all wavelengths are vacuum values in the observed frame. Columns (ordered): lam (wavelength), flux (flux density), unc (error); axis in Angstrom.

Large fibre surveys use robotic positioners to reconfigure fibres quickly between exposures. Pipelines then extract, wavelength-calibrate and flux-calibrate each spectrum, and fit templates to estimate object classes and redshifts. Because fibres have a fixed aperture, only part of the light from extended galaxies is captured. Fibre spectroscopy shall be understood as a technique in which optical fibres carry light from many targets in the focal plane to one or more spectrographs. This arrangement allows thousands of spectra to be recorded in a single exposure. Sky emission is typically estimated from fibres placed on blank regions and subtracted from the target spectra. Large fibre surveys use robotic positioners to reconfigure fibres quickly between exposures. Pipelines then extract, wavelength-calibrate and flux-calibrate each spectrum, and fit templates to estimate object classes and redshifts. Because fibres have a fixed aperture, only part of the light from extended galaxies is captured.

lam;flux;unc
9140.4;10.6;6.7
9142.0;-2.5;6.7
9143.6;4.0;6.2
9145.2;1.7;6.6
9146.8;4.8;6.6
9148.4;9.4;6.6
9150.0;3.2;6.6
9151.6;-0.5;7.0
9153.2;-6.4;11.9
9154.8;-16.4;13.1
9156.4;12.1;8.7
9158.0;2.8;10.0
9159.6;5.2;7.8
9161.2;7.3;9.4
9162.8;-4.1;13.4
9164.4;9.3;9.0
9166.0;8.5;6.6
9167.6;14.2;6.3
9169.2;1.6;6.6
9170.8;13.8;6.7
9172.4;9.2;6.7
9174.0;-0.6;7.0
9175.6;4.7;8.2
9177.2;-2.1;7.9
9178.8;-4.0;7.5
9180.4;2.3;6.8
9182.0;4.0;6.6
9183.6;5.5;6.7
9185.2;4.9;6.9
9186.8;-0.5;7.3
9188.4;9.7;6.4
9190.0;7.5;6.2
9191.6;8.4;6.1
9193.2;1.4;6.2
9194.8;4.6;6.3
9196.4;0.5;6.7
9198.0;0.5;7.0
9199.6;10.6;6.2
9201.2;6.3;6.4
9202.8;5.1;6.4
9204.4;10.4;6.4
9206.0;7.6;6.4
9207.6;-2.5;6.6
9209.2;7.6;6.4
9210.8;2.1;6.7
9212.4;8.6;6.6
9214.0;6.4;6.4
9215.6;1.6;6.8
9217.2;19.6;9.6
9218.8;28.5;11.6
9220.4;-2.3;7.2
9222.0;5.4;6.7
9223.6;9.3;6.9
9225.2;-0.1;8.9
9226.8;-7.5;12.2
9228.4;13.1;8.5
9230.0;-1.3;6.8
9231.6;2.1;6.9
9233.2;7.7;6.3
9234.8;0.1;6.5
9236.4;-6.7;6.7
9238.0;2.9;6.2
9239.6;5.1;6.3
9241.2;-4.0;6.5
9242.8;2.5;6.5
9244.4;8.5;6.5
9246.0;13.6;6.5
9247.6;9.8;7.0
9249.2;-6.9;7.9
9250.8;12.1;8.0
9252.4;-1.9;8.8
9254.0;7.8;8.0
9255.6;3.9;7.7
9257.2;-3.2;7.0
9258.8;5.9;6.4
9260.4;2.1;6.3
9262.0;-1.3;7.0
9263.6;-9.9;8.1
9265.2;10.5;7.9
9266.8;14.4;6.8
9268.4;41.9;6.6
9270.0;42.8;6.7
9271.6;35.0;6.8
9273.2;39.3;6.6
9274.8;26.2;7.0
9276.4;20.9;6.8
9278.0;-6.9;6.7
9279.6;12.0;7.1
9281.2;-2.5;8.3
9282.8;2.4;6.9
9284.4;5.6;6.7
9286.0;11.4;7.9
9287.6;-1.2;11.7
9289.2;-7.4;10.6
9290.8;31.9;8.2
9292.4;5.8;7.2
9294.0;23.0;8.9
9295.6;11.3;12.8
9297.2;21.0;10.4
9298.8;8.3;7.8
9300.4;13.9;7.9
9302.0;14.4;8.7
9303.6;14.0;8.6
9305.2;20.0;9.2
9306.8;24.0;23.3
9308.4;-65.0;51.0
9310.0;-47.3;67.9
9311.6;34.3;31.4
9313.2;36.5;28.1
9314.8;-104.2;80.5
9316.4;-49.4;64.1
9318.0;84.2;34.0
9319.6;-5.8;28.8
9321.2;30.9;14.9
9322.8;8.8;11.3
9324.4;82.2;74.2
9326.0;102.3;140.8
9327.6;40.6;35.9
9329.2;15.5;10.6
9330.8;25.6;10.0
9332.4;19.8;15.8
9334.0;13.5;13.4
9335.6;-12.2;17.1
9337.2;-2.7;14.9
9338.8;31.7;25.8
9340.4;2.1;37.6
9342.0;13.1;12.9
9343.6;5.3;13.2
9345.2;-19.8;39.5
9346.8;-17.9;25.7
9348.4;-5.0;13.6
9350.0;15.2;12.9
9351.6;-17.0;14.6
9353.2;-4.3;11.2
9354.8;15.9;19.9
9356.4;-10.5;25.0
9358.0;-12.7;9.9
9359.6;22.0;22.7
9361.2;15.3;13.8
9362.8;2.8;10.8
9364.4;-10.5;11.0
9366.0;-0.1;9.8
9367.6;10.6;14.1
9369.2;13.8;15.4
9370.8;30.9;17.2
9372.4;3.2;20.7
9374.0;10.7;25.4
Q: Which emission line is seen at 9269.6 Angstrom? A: Hbeta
